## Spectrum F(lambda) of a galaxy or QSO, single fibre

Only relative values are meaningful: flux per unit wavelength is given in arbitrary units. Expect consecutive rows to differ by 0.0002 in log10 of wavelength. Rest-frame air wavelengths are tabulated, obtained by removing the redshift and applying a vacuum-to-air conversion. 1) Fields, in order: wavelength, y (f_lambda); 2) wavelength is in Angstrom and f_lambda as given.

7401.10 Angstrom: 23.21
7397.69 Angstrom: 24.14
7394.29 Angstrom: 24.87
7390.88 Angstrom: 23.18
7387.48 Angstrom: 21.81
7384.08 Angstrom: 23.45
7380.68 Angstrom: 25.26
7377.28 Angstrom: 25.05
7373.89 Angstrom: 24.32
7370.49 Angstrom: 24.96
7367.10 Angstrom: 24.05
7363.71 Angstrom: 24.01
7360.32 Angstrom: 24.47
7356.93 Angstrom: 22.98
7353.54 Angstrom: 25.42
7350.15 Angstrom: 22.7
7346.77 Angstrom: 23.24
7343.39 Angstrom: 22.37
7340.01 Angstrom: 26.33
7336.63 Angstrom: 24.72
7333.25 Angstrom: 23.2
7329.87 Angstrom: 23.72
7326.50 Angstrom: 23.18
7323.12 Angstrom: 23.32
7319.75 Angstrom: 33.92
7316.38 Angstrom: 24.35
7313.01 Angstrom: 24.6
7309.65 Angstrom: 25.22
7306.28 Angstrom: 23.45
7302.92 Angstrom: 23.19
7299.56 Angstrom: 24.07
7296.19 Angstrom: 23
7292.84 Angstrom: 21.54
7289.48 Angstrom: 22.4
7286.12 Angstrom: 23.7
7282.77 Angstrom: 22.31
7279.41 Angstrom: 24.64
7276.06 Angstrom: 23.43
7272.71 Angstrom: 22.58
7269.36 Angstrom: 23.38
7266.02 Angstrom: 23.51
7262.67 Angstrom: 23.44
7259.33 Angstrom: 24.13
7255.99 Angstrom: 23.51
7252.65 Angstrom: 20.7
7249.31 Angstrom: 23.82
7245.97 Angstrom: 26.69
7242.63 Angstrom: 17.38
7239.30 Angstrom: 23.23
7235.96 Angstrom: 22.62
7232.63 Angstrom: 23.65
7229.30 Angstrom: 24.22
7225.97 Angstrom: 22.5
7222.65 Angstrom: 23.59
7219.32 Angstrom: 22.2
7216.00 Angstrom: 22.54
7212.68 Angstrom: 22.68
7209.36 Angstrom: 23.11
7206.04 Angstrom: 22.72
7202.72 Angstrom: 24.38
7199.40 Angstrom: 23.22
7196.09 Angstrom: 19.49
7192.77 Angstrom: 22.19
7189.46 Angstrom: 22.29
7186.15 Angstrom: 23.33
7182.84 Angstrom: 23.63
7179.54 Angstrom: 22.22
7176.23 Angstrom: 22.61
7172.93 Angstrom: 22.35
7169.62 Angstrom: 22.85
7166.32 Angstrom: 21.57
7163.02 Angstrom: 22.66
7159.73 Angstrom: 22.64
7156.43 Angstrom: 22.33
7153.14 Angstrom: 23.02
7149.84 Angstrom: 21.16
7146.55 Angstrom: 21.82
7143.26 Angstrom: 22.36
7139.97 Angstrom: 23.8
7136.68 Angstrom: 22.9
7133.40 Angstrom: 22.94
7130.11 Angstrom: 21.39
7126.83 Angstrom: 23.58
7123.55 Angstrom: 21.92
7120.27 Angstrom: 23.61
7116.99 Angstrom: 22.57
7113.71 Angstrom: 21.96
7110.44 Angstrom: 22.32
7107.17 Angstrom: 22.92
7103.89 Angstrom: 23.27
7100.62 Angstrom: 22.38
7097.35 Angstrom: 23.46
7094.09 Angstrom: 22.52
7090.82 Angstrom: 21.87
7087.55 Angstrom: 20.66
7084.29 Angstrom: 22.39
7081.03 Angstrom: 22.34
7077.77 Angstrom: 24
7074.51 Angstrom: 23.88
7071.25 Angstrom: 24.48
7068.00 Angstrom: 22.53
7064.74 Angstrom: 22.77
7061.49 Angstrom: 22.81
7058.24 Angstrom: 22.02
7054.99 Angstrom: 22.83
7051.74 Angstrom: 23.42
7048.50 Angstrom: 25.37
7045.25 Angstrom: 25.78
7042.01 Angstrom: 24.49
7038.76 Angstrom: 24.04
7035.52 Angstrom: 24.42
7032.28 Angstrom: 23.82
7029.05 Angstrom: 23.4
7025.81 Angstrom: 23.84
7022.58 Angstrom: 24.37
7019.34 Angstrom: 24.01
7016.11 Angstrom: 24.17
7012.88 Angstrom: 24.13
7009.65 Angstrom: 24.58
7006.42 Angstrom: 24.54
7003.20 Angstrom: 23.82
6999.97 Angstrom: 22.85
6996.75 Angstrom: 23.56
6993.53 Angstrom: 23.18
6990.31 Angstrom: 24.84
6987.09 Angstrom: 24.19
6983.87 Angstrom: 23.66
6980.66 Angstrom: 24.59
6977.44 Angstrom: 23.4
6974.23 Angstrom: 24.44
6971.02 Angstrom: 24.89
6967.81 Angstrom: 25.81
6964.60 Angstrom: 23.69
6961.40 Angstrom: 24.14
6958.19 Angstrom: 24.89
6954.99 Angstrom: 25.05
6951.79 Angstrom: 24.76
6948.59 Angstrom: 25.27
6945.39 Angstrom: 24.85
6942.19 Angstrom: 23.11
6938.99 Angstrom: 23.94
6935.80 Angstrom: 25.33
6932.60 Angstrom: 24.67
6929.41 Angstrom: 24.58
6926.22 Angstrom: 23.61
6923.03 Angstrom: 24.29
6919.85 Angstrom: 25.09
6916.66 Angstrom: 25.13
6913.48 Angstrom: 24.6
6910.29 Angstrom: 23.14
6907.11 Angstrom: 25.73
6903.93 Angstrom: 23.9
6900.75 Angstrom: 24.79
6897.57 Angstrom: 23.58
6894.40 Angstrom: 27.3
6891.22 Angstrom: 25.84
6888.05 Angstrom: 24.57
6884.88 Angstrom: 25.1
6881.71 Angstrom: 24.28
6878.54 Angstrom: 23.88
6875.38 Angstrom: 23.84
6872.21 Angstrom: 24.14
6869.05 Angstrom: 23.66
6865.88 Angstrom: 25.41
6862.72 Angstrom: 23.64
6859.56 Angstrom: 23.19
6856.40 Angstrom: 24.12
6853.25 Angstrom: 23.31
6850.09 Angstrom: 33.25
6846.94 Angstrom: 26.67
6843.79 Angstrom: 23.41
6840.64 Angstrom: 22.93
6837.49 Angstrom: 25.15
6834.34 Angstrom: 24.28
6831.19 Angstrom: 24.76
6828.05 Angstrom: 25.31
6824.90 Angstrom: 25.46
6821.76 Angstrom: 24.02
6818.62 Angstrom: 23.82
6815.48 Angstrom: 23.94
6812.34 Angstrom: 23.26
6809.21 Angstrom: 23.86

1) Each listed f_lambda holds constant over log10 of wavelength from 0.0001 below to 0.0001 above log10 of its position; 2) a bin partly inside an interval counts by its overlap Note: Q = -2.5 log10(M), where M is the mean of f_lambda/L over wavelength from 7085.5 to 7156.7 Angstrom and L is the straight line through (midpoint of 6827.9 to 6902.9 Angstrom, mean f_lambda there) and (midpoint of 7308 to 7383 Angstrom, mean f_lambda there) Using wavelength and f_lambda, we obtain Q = 0.102 mag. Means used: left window 24.8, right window 24.6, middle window 22.5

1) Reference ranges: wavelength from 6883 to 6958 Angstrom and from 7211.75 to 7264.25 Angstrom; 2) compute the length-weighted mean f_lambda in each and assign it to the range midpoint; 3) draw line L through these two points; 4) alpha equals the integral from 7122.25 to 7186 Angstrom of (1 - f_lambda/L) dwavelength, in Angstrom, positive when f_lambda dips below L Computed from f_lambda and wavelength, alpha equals 2.4 Angstrom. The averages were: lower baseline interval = 24.7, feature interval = 22.5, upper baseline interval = 22.9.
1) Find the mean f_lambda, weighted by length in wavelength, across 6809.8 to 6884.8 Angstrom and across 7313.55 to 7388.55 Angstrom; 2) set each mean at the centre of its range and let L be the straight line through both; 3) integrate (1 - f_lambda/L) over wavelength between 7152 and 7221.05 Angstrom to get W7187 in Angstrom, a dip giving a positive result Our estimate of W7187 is 5.4 Angstrom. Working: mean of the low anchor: 24.6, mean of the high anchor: 24.4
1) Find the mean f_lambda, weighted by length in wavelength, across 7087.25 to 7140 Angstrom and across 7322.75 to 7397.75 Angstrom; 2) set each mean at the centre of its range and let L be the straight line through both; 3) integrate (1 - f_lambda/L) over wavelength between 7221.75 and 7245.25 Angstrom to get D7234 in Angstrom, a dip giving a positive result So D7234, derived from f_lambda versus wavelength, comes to 0.7 Angstrom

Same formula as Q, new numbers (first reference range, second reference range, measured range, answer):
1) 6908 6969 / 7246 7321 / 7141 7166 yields 0.09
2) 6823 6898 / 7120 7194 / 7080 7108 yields 0.03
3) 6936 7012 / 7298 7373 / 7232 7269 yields 0.07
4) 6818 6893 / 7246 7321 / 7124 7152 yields 0.08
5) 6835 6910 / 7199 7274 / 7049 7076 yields 0.03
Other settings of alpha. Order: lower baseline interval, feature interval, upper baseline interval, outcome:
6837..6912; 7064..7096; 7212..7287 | 1.46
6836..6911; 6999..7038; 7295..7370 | 1.02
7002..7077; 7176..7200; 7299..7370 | 1.83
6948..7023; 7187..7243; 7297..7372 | 4.05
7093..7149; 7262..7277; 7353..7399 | 0.17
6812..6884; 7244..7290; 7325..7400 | 1.26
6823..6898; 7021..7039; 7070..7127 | -0.47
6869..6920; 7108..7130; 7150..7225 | 0.46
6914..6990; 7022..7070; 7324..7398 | 1.30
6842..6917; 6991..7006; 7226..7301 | 0.47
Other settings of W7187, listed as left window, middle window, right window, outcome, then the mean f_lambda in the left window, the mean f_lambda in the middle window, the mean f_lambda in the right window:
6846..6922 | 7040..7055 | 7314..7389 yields 0.1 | 24.9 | 24.5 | 24.4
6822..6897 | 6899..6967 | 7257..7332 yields 0.6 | 24.9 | 24.5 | 24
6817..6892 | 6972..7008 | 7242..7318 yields 0.5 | 24.7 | 23.9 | 23.3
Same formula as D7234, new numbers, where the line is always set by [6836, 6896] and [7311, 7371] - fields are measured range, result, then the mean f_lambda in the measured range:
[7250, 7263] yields 0.9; 23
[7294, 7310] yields 0.6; 23.6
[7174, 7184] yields 0.8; 22.8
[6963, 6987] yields 0.5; 24.3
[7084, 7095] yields 1.3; 21.7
